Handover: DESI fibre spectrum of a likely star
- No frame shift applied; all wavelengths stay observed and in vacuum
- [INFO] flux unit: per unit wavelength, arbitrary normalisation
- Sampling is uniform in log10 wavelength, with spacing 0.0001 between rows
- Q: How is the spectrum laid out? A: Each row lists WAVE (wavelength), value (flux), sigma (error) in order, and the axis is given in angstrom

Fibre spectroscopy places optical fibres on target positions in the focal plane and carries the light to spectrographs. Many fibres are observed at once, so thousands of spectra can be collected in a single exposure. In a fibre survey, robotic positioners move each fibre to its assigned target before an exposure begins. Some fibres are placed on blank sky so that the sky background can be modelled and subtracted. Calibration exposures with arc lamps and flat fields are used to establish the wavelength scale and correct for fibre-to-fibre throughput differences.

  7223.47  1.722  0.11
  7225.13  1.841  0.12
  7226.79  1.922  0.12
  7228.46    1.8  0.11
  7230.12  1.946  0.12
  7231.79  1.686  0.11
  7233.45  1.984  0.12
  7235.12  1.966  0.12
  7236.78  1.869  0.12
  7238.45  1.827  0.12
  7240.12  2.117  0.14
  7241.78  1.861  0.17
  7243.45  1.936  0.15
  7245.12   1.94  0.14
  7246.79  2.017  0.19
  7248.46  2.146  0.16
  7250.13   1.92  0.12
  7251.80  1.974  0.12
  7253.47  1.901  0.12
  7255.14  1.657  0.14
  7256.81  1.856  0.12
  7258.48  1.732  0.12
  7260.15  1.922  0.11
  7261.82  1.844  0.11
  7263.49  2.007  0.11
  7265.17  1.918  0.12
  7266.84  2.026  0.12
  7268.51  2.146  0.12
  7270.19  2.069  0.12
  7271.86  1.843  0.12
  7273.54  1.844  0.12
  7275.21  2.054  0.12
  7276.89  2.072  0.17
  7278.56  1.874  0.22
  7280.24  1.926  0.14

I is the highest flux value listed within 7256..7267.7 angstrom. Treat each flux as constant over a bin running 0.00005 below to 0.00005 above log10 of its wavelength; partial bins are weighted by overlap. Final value 2.026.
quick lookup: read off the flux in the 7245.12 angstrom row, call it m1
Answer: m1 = 1.94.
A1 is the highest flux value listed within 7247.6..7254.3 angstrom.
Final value 2.146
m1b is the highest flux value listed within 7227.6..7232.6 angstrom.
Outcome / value 1.946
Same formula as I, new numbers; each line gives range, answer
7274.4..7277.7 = 2.072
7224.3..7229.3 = 1.922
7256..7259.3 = 1.856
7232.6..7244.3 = 2.117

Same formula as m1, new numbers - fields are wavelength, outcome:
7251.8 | 1.974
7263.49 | 2.007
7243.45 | 1.936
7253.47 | 1.901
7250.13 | 1.92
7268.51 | 2.146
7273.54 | 1.844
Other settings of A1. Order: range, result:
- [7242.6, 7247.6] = 2.017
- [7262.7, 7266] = 2.007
